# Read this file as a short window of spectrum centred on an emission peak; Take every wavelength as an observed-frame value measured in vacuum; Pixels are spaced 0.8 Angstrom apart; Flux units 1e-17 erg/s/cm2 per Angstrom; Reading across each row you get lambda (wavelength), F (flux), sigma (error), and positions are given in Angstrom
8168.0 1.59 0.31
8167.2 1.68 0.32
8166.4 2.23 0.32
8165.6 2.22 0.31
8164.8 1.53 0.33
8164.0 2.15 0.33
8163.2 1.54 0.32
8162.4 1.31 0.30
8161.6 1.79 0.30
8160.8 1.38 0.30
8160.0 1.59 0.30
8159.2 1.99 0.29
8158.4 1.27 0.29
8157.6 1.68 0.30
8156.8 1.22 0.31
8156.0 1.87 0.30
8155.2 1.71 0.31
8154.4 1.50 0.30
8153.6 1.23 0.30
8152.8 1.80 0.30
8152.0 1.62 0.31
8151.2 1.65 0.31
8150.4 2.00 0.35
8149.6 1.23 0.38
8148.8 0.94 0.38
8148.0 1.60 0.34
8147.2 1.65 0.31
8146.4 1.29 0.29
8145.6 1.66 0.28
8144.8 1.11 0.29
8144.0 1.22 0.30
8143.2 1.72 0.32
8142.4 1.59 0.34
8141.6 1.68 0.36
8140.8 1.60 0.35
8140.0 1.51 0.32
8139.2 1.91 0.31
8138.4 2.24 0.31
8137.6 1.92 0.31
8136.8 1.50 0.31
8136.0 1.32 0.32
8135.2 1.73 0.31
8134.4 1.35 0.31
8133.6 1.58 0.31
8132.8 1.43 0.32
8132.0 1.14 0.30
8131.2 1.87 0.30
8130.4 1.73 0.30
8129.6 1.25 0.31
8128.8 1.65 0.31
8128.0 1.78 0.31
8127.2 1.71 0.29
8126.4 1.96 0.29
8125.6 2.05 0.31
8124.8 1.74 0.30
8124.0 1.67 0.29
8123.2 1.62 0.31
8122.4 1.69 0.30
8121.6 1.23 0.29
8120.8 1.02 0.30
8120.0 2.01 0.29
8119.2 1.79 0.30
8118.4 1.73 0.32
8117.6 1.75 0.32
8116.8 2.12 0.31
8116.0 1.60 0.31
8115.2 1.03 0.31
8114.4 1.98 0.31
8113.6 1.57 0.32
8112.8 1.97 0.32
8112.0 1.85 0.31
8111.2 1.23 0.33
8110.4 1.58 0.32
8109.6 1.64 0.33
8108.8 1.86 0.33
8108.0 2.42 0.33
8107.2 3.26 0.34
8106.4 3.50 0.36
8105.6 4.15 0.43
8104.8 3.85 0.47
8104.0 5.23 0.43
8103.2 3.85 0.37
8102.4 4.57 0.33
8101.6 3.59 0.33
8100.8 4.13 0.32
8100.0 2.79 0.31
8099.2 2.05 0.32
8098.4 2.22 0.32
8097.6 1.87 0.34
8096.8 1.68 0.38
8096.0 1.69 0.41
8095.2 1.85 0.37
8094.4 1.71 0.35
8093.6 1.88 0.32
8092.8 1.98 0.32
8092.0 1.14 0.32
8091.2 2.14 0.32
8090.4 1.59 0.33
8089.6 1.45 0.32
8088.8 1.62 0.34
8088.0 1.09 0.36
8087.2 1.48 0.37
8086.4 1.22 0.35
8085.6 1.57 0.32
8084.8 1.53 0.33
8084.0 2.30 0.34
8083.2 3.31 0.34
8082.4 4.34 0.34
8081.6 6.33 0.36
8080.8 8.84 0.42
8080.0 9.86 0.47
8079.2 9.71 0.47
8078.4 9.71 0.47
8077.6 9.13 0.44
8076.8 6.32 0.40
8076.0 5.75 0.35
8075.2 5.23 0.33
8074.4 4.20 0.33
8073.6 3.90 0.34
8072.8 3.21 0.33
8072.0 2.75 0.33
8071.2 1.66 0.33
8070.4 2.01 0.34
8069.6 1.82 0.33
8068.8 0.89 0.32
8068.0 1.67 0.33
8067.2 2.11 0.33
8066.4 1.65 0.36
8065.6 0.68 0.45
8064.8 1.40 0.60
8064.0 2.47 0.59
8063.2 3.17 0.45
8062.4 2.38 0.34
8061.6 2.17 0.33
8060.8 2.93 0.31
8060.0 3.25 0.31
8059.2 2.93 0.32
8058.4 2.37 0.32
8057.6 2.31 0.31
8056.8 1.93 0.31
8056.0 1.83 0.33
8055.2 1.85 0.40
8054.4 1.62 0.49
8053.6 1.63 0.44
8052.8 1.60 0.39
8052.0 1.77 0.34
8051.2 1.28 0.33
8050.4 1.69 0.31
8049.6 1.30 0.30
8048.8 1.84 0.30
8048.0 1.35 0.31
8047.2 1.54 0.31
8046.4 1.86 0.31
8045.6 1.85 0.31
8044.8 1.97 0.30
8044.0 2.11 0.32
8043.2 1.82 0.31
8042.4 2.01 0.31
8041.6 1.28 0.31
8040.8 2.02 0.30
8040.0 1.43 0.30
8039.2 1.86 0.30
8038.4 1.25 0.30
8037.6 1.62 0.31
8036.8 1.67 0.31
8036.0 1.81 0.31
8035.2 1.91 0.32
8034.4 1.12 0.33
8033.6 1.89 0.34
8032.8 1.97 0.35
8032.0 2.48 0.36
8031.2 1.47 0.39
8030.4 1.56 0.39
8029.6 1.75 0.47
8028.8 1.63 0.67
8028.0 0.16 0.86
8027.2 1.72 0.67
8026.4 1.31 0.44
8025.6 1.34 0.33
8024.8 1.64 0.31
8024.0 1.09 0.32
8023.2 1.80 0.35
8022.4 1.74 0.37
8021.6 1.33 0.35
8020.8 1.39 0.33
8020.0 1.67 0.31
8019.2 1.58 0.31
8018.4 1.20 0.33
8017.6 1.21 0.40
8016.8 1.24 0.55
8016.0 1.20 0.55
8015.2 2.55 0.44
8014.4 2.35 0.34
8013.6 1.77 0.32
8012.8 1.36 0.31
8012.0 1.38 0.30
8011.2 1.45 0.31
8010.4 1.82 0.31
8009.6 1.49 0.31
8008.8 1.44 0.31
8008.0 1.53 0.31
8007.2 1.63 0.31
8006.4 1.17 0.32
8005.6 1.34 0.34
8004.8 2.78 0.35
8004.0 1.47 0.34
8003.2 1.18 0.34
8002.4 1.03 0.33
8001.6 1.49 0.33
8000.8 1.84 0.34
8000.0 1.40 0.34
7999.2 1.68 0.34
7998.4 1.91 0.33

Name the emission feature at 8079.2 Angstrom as Halpha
